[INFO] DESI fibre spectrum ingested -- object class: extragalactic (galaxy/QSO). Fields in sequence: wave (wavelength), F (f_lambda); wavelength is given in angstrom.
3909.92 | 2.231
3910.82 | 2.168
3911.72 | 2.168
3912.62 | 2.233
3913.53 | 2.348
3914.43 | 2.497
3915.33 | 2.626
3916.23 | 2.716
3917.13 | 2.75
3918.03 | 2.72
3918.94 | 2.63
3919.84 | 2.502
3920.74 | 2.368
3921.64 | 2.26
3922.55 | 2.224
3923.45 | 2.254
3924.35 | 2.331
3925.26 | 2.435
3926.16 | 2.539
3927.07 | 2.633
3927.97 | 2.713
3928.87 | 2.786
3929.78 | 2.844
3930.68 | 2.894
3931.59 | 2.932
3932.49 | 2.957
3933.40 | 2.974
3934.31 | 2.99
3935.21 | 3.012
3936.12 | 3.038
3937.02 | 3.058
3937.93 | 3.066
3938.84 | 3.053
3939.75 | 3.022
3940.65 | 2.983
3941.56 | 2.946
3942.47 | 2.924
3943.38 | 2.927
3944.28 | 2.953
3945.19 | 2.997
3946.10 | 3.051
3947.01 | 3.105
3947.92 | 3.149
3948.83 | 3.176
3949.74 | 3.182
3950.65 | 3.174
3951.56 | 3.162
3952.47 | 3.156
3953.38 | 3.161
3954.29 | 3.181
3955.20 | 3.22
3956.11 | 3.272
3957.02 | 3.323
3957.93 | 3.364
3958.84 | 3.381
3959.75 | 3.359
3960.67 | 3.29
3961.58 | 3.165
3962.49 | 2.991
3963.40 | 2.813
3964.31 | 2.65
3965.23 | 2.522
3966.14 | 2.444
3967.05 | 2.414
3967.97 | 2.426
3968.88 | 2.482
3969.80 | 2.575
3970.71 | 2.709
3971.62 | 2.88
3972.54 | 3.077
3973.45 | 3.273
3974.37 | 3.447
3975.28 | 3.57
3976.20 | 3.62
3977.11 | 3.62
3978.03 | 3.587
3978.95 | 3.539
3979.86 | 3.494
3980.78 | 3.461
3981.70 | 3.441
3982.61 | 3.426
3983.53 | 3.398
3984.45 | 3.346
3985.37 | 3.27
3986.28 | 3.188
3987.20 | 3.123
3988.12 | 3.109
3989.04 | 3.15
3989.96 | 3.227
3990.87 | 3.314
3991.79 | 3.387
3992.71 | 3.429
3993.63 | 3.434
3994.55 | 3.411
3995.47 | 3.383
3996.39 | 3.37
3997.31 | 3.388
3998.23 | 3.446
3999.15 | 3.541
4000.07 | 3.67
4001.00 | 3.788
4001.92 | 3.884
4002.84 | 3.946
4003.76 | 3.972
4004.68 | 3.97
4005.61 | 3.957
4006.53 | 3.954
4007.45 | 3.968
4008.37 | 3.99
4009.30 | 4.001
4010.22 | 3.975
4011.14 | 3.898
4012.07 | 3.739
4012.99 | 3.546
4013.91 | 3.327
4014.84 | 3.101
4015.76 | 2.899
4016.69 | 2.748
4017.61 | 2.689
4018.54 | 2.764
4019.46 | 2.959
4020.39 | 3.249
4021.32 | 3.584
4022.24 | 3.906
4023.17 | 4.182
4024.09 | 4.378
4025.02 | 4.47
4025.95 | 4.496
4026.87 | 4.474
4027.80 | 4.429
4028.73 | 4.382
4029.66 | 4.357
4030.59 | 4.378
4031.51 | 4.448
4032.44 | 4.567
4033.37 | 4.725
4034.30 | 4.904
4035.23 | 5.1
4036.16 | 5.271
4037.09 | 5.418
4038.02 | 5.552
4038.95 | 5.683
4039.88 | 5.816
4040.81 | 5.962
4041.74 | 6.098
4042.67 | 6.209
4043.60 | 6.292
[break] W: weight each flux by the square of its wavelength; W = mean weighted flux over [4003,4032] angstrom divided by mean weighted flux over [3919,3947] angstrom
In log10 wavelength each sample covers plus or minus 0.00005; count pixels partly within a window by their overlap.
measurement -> 1.4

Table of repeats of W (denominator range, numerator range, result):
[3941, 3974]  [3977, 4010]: 1.21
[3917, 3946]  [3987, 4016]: 1.34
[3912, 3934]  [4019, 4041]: 1.87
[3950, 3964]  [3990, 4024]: 1.14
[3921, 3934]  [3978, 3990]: 1.31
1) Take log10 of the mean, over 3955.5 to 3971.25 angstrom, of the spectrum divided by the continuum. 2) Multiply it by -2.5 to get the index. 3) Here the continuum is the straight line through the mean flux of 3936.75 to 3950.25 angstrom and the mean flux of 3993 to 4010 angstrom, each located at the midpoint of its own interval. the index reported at 0.13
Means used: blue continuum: 3.04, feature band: 2.9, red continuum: 3.73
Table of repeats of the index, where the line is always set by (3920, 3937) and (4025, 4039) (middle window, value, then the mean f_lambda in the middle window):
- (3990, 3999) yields 0.18 mag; 3.4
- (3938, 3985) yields 0.07 mag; 3.12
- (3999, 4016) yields 0.14 mag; 3.76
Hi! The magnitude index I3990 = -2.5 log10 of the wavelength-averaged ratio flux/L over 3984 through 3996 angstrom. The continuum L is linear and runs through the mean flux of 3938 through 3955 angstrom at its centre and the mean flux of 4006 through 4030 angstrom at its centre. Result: 0.06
